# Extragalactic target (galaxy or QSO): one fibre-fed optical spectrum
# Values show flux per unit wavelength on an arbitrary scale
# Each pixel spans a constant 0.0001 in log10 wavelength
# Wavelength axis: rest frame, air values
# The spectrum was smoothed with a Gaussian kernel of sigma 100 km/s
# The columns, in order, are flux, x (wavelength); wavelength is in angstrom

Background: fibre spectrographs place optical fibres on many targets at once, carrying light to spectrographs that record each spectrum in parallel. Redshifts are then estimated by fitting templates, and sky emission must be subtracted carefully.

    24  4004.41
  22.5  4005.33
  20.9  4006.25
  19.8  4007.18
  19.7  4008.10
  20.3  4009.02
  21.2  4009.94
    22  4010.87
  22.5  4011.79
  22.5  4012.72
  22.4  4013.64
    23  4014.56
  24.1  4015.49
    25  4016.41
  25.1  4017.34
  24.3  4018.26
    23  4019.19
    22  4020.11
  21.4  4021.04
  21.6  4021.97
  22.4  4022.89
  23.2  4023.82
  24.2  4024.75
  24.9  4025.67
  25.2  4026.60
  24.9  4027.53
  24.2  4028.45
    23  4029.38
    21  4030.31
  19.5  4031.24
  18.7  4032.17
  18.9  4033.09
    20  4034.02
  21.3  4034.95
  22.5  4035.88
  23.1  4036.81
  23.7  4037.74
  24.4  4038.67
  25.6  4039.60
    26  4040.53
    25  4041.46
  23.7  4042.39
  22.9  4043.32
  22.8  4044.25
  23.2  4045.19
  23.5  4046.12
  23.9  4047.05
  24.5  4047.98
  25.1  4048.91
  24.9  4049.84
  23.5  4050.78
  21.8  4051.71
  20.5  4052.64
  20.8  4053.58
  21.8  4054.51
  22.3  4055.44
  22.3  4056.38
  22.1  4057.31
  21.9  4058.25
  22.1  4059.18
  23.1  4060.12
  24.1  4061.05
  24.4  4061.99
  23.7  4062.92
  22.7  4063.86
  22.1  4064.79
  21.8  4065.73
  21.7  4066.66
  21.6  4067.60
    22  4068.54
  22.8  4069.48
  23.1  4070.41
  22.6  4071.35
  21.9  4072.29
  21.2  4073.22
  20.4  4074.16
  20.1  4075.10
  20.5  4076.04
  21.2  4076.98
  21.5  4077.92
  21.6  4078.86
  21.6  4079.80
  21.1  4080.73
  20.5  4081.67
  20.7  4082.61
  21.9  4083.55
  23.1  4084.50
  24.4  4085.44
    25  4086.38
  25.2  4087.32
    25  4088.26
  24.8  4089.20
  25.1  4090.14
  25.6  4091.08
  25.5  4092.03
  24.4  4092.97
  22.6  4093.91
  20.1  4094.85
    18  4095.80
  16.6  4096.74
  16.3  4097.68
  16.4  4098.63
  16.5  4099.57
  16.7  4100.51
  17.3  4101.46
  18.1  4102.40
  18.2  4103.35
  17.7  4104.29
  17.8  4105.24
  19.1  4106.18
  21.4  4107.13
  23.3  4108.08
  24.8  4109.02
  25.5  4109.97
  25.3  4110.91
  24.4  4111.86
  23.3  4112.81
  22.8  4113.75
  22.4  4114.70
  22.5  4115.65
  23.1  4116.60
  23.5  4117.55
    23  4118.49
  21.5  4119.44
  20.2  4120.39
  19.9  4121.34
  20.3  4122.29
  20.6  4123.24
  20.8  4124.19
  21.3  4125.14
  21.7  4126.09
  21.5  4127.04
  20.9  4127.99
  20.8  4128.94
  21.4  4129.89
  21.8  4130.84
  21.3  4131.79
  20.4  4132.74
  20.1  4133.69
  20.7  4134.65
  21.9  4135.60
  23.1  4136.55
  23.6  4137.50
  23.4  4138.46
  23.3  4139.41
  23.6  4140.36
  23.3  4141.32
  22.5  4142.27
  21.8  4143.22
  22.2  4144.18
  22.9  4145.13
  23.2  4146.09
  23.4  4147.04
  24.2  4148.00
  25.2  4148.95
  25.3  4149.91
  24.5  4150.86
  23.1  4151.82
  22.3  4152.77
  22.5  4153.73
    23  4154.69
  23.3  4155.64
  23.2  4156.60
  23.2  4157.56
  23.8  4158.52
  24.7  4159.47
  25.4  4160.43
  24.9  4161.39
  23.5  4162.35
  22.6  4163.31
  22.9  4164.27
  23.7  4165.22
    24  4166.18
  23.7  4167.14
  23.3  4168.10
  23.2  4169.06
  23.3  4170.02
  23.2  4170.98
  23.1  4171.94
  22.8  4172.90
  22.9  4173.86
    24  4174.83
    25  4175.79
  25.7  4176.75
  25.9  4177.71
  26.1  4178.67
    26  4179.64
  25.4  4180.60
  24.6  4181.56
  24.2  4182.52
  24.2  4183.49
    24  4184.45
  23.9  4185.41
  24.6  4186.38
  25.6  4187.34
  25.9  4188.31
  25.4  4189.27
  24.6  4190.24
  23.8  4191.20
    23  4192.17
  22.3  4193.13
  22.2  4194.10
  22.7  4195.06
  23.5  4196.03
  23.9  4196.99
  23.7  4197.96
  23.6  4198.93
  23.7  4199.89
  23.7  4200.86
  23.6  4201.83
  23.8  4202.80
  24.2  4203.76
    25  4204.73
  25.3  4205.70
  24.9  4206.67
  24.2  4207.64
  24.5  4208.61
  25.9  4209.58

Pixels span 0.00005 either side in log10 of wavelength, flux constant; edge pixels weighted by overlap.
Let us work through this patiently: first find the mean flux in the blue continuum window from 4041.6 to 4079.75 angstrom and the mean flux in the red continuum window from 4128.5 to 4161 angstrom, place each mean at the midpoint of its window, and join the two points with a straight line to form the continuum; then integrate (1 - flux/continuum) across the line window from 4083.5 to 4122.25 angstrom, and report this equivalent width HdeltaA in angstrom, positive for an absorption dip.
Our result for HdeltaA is 1.8 angstrom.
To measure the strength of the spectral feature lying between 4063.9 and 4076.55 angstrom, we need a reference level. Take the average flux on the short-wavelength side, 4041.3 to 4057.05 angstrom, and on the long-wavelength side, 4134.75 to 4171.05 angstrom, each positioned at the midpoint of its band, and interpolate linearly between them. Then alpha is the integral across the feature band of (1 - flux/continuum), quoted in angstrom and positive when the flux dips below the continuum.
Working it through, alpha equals 0.8 angstrom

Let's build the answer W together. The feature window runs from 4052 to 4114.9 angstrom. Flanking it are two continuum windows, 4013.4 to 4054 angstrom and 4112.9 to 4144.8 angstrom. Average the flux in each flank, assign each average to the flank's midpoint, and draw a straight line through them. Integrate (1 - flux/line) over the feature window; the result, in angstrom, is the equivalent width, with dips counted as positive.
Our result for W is 2.0 angstrom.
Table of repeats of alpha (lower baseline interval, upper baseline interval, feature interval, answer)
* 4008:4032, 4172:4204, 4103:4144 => 3.1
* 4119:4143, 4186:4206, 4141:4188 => -2.1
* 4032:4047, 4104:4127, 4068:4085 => 0.7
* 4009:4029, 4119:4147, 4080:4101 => 0.7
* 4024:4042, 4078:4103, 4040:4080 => -0.7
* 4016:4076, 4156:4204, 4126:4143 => 1.2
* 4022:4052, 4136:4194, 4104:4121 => 0.9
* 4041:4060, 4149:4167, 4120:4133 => 1.4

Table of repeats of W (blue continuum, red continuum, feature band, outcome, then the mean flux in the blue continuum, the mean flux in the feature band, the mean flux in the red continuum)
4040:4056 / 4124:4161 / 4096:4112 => 2.3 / 23.3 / 19.6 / 22.7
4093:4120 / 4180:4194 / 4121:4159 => -0.3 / 20.7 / 22.4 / 24.3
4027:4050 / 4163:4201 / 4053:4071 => 0.6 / 23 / 22.4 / 24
